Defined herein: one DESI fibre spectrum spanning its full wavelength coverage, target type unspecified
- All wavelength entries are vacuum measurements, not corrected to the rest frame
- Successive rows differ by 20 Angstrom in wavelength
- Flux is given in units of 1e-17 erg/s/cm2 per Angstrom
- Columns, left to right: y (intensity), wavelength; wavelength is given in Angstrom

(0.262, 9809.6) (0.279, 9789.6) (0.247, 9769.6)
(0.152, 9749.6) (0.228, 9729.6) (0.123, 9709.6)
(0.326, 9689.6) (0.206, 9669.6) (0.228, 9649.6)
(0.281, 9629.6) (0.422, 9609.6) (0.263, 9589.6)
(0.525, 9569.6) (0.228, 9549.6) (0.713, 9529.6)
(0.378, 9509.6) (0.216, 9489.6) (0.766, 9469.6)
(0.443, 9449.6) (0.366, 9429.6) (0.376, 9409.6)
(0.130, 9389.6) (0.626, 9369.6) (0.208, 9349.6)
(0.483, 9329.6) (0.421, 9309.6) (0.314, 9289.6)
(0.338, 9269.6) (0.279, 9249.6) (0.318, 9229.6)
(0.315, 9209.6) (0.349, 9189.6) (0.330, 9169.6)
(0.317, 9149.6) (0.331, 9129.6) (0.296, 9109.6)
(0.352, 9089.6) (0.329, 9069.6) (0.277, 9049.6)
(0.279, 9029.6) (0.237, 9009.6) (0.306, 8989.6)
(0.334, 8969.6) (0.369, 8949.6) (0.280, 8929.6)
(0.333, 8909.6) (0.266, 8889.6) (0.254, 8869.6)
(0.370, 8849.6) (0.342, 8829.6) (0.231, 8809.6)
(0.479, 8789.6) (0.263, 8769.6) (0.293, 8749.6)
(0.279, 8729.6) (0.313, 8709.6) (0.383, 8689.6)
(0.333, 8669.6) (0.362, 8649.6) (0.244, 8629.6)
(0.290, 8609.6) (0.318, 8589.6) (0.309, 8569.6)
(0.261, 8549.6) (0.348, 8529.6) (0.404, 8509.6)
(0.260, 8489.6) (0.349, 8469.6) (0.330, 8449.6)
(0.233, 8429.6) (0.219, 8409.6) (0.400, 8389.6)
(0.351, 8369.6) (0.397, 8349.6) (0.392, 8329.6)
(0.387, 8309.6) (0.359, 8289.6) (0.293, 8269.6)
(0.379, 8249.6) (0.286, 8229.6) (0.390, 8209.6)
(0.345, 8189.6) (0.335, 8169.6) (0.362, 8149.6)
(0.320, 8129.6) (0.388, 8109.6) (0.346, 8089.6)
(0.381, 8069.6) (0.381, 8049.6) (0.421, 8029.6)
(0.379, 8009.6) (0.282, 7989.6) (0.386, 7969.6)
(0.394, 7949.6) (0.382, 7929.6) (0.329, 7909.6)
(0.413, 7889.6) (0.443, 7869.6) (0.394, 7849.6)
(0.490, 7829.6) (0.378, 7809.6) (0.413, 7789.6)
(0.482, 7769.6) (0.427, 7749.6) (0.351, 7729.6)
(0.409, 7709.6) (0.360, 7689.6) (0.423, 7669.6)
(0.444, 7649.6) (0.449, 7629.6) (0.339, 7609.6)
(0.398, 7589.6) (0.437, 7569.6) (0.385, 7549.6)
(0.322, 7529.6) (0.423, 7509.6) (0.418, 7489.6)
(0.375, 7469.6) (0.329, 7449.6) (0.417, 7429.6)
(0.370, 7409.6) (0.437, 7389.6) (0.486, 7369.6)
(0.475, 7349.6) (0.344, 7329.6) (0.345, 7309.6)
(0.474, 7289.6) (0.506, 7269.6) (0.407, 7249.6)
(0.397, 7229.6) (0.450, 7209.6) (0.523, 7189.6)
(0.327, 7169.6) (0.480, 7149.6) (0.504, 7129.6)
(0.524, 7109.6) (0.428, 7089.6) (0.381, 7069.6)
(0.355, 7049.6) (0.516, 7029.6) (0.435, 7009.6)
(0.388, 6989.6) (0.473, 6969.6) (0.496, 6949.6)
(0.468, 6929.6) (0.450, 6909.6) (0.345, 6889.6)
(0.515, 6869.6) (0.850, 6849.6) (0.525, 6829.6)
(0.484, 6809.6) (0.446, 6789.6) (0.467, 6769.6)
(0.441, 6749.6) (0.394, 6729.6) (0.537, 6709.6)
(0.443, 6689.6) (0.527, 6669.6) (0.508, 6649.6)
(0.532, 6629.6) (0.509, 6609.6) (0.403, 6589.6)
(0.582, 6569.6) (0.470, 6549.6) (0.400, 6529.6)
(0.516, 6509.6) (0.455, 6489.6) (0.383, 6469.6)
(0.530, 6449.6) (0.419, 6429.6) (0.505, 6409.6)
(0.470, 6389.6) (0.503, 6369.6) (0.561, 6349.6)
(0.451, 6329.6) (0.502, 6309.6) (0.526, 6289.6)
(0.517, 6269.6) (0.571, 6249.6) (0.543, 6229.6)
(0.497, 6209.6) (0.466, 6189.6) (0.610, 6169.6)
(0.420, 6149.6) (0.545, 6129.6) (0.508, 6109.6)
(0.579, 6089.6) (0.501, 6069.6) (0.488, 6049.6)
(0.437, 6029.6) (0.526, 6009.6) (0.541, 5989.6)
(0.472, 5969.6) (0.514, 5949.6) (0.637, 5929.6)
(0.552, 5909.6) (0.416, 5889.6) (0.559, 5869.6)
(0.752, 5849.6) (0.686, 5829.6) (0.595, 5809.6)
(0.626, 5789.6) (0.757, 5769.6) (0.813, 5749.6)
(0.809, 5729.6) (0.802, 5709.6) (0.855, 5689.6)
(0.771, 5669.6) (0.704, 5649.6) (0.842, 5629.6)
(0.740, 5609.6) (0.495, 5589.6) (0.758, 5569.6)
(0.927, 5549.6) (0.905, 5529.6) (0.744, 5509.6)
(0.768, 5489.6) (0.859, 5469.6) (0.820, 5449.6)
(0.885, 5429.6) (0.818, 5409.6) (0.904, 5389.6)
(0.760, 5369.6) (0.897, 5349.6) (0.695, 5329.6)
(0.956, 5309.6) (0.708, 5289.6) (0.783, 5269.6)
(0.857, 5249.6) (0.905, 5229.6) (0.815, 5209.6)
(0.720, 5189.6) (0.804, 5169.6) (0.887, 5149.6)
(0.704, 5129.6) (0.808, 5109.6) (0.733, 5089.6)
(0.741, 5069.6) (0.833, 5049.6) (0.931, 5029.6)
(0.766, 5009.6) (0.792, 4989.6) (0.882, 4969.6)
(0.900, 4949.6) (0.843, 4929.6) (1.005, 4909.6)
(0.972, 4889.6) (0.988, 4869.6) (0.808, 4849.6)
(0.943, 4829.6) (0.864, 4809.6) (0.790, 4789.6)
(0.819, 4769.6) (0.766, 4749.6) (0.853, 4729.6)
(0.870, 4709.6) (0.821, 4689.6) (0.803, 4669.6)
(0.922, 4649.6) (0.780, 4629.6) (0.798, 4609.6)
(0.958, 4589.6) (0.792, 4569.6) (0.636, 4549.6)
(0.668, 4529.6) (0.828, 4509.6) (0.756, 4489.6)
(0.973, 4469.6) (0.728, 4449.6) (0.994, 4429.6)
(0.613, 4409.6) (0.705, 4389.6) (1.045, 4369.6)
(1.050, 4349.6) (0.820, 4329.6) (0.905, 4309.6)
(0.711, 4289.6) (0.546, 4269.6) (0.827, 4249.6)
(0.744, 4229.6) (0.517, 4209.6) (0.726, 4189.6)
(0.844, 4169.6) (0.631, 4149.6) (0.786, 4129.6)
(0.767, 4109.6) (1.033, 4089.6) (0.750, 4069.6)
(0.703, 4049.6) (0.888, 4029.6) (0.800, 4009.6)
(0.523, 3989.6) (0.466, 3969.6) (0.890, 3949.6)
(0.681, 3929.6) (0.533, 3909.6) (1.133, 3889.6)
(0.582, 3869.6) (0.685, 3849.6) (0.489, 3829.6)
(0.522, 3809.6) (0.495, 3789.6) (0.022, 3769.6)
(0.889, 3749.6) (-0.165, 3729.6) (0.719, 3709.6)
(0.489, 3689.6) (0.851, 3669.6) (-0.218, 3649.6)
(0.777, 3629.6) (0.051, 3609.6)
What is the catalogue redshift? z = 0.04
